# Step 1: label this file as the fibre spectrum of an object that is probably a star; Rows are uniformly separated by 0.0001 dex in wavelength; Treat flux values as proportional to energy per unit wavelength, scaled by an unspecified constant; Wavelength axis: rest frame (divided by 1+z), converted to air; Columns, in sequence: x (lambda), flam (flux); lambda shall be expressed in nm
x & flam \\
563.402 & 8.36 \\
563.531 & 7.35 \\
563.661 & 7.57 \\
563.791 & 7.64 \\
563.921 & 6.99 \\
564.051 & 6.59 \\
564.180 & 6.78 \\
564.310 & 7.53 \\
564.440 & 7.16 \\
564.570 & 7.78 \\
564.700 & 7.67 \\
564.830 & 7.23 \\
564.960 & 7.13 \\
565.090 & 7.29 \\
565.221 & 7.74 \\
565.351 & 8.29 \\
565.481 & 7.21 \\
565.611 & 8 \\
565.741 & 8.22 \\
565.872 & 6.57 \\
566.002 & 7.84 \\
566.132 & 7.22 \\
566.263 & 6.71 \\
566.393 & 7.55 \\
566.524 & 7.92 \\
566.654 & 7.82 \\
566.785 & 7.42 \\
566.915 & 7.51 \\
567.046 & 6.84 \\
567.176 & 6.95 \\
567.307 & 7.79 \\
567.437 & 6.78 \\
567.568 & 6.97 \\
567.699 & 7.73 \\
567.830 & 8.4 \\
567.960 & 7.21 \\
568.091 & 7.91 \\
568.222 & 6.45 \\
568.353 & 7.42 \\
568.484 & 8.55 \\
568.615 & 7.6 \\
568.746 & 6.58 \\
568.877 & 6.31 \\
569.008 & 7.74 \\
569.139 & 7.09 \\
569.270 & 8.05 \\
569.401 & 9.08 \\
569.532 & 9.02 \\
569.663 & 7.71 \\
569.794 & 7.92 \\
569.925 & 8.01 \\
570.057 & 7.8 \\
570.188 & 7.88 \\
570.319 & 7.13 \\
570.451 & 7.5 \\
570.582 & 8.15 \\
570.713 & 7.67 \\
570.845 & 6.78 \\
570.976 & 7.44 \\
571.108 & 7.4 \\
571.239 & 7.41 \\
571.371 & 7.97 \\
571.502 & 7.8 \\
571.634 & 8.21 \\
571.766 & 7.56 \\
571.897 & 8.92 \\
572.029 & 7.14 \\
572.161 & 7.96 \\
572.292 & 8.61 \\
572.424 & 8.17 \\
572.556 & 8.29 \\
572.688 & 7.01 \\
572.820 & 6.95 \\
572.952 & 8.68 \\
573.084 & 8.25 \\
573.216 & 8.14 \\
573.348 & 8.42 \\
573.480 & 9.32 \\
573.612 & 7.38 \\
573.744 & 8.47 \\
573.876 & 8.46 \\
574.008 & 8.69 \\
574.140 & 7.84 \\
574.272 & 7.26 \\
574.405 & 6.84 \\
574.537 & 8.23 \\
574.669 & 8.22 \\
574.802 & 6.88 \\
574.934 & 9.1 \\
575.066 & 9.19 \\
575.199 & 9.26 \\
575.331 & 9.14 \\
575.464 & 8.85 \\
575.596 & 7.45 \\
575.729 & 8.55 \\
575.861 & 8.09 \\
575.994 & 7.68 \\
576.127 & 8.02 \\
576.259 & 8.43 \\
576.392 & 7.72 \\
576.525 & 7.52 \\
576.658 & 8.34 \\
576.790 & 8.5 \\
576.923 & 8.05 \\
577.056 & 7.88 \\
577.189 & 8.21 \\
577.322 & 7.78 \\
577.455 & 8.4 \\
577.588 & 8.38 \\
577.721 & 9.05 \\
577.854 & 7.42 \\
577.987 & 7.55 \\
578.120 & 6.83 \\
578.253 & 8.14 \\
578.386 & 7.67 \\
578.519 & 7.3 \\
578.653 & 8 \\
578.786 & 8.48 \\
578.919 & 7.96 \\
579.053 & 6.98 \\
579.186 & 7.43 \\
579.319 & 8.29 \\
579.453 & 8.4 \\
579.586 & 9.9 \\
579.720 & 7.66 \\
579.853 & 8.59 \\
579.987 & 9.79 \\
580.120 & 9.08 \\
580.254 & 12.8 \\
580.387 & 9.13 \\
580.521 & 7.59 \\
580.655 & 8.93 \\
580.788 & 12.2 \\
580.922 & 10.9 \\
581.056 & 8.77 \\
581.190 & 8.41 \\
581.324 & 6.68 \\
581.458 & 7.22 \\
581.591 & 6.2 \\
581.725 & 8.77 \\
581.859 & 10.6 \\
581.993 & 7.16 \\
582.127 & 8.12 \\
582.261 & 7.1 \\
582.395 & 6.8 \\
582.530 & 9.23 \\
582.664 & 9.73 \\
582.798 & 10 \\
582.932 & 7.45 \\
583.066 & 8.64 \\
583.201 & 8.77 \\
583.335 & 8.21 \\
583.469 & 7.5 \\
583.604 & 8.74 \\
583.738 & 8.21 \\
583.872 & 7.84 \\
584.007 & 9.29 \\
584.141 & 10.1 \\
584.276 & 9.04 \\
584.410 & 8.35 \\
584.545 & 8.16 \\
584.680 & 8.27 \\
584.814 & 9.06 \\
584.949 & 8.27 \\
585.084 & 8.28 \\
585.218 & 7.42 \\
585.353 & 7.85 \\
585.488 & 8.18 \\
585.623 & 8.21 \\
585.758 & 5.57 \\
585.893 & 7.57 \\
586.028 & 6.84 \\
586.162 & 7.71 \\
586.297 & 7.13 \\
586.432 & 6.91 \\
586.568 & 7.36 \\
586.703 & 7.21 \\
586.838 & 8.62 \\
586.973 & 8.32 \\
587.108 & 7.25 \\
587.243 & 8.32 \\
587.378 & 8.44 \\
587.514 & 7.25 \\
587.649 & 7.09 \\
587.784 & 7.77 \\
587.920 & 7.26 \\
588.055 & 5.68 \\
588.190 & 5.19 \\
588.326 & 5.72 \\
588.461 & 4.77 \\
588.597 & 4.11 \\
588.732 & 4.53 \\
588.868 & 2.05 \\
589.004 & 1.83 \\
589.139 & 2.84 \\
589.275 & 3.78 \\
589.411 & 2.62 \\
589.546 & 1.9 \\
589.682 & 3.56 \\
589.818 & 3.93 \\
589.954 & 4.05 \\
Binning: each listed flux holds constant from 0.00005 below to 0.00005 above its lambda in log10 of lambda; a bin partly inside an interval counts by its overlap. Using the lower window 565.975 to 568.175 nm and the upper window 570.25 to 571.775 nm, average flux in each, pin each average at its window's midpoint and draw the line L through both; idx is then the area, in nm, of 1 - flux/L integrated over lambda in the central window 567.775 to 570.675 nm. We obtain -0.07 nm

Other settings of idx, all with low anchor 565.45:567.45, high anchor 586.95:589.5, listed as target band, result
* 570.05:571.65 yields -0.13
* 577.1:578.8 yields -0.41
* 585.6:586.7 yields -0.29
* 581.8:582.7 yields -0.35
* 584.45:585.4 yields -0.41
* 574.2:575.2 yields -0.21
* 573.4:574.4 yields -0.20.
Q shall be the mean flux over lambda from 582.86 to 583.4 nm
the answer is 8.28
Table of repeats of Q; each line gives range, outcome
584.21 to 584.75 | 8.46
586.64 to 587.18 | 7.87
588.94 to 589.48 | 2.78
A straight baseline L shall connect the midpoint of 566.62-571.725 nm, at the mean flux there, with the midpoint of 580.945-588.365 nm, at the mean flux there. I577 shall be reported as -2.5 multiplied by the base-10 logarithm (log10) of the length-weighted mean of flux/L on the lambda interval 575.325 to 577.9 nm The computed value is -0.06 mag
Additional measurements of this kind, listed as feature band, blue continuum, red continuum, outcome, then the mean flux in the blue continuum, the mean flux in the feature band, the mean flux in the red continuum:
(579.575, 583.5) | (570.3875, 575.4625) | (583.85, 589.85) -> -0.22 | 8.03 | 8.73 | 6.61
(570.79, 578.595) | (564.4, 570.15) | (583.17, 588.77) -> -0.07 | 7.55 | 8.02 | 7.54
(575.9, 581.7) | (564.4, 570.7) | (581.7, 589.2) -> -0.12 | 7.56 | 8.33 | 7.43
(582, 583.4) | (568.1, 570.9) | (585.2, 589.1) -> -0.21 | 7.65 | 8.35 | 6.59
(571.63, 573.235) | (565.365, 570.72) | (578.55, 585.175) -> -0.01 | 7.57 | 7.98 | 8.58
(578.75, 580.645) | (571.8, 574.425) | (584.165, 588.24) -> -0.11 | 8.06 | 8.73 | 7.66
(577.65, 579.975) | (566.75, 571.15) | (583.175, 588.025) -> -0.03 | 7.55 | 8.02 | 7.93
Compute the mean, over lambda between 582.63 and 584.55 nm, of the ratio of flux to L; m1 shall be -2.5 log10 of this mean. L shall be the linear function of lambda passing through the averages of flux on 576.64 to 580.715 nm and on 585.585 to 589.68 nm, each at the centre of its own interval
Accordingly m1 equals -0.23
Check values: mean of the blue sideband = 8.34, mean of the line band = 8.67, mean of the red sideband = 5.94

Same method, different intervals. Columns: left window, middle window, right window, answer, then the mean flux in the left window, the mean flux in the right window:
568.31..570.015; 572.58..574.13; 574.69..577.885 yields -0.013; 7.78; 8.25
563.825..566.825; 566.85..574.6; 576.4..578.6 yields -0.015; 7.42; 7.93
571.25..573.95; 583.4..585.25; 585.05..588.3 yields -0.137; 8.07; 7.36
